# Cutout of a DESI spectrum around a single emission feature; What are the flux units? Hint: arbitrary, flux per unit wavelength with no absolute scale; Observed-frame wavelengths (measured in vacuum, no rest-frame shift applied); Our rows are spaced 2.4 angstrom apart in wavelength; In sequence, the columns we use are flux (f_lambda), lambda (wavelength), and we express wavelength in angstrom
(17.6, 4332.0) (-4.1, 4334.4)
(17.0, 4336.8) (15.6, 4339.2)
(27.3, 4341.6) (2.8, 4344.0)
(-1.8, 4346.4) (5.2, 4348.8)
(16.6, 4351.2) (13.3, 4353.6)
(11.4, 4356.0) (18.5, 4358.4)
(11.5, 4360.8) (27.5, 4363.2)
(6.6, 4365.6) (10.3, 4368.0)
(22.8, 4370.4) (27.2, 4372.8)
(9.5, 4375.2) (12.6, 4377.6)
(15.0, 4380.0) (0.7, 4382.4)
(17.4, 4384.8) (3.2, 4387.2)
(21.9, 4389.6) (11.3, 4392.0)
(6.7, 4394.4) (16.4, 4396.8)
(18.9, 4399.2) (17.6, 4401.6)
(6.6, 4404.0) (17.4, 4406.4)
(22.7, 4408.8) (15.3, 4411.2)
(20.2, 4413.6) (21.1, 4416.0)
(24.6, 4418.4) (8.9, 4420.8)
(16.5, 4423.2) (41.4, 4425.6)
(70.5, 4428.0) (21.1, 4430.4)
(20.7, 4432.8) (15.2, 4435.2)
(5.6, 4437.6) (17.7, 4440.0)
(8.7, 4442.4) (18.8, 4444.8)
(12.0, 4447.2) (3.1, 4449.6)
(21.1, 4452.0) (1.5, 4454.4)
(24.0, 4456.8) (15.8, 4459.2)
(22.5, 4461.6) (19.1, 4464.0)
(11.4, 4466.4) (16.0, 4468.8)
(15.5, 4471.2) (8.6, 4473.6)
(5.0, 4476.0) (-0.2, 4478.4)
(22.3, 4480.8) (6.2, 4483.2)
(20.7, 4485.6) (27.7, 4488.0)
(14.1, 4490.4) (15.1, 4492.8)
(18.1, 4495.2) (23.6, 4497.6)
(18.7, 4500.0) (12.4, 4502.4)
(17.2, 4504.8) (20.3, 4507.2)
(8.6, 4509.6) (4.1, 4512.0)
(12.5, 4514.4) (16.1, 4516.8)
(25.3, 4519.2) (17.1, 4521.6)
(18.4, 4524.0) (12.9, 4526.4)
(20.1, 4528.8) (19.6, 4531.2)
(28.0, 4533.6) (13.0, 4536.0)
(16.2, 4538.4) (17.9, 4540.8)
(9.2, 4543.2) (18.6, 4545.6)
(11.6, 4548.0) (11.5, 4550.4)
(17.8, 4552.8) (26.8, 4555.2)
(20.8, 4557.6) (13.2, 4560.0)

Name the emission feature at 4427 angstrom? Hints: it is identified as [O II] 3727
